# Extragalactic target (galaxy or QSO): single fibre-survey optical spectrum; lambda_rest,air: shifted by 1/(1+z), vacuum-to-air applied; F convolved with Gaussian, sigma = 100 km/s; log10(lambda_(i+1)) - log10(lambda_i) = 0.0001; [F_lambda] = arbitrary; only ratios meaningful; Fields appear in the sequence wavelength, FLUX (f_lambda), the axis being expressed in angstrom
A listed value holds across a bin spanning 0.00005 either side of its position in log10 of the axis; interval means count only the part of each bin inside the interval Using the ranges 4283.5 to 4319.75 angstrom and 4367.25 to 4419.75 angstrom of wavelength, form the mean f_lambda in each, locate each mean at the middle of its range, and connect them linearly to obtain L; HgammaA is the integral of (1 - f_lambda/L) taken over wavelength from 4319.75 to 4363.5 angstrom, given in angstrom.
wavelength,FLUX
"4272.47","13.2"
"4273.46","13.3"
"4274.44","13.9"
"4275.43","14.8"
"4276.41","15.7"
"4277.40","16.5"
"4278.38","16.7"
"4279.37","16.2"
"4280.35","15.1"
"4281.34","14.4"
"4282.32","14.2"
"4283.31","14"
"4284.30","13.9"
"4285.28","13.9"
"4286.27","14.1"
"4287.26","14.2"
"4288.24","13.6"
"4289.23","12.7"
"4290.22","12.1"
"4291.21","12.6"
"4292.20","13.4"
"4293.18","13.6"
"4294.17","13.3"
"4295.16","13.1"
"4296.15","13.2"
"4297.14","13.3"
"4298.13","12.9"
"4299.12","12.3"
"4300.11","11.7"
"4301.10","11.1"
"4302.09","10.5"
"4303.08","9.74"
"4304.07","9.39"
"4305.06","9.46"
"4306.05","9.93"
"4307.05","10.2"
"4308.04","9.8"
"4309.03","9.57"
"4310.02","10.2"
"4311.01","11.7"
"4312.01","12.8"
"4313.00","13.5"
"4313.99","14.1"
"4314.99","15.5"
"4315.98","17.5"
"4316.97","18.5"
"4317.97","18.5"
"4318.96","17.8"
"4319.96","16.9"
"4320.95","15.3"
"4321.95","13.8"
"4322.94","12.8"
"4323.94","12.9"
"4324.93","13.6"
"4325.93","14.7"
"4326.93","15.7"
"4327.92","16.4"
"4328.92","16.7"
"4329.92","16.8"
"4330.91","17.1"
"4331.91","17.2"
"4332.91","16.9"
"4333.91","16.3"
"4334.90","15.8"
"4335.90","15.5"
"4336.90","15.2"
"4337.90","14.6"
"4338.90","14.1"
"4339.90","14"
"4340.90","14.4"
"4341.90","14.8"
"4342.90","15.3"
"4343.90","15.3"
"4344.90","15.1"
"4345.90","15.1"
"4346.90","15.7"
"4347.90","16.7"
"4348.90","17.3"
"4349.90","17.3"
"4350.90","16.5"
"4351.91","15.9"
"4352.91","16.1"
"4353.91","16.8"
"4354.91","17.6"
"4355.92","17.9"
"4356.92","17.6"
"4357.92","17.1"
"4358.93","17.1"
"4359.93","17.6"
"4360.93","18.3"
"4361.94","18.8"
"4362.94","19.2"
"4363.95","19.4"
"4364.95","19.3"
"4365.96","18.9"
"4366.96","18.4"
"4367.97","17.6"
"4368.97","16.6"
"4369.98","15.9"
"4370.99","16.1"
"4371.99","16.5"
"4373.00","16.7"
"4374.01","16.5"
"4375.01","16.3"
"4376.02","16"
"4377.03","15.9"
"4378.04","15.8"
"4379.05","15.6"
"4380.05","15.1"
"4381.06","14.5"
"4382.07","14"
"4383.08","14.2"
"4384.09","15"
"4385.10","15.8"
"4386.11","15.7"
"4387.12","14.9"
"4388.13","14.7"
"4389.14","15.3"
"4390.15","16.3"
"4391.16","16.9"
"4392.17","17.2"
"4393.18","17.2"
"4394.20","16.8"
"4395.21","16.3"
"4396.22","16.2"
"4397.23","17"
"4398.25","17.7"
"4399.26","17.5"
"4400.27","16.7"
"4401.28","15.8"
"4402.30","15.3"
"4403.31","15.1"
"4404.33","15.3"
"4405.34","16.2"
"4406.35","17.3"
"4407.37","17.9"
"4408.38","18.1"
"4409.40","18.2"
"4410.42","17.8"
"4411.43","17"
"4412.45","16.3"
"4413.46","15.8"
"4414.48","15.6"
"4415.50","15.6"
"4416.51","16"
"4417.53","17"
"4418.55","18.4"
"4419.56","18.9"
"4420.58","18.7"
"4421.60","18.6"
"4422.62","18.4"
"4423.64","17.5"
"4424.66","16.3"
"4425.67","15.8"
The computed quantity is -4.97 angstrom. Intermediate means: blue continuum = 12.9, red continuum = 16.3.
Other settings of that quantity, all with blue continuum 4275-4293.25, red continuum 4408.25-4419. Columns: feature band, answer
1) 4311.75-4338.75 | -1.0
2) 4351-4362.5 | -1.2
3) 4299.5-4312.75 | 3.8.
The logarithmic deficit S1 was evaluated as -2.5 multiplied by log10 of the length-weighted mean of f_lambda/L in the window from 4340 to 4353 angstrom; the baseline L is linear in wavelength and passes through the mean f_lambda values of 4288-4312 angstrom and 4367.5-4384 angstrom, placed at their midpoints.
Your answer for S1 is -0.11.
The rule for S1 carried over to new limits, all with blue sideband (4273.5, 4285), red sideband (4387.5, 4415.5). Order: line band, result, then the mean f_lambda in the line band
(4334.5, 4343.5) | 0.06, 14.8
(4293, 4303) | 0.23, 12.3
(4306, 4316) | 0.26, 12.1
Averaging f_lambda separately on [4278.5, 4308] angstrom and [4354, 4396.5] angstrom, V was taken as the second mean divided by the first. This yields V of 1.31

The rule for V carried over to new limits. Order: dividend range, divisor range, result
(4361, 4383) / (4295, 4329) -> 1.27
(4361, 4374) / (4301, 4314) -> 1.65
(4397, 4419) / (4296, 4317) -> 1.39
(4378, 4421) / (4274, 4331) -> 1.19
